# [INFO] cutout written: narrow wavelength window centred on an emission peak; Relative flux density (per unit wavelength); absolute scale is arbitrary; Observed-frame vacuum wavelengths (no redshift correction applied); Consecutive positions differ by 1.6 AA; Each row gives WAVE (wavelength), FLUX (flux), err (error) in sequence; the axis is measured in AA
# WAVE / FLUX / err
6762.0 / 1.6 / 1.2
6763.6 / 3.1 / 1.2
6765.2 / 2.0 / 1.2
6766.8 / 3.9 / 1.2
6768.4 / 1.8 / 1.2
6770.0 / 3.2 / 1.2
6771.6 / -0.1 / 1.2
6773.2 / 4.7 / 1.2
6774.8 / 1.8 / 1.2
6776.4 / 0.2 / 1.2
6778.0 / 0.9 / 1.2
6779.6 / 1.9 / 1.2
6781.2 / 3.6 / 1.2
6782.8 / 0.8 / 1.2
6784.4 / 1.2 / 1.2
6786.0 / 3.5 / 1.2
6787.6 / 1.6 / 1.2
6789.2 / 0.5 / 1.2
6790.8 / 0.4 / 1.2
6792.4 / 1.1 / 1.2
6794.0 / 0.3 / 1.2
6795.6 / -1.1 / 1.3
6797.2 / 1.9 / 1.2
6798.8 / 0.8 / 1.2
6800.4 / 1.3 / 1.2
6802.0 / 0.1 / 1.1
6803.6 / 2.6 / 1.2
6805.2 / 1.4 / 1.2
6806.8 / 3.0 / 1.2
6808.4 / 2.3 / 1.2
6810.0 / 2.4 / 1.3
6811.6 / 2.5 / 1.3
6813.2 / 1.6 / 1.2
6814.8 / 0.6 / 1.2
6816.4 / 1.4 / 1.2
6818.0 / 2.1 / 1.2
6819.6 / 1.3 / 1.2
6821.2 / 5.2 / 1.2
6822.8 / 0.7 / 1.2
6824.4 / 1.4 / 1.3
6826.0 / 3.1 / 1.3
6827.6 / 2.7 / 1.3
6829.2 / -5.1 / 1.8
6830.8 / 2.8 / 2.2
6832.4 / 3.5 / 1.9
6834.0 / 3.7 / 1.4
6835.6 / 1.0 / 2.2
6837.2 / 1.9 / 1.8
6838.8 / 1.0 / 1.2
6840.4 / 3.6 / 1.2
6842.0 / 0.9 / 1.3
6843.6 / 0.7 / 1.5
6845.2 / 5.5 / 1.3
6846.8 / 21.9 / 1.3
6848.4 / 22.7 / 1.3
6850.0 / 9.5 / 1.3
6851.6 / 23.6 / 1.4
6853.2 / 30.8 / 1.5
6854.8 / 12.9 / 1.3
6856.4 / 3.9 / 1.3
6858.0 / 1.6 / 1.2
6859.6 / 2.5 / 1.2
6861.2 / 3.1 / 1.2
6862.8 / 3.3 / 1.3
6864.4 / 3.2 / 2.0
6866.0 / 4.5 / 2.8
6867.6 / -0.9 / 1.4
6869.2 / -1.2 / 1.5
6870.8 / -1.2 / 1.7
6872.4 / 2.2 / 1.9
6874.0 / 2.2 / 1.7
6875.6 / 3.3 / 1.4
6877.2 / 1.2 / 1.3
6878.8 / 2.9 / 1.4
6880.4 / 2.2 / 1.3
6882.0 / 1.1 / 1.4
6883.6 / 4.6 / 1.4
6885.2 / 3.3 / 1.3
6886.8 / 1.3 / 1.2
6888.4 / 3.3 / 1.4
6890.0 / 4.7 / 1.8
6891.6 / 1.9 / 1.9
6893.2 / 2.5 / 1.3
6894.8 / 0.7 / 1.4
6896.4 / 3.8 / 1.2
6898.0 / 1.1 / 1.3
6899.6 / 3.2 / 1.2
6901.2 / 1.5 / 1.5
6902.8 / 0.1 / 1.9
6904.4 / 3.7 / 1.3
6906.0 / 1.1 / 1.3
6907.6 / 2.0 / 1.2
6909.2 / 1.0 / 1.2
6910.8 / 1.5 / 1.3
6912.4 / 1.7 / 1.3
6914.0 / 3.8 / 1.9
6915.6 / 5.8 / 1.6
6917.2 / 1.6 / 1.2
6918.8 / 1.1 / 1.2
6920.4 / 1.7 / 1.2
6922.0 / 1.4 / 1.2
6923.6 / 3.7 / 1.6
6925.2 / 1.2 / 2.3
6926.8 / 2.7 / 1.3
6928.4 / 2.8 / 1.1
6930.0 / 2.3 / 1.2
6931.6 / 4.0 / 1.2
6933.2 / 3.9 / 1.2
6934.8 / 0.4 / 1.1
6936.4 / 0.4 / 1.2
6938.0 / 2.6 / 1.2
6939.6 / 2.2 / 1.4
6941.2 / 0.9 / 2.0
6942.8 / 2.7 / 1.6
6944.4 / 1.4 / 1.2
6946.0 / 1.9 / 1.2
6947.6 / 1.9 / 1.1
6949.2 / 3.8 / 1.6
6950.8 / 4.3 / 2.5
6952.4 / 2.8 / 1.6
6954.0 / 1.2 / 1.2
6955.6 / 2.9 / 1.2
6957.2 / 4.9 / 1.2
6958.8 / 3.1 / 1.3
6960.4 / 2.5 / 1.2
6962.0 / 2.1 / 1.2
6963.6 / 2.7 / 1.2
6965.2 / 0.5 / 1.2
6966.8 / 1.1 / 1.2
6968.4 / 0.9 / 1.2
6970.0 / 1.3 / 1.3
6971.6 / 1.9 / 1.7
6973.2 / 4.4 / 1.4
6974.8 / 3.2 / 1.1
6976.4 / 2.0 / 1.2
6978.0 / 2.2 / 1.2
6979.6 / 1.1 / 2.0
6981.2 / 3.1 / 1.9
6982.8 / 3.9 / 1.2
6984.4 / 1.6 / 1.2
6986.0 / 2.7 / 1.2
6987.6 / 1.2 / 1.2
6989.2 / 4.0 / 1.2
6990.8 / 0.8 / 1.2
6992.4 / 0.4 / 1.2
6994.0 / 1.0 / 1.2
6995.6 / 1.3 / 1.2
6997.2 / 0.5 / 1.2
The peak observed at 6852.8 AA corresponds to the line [O II] 3727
